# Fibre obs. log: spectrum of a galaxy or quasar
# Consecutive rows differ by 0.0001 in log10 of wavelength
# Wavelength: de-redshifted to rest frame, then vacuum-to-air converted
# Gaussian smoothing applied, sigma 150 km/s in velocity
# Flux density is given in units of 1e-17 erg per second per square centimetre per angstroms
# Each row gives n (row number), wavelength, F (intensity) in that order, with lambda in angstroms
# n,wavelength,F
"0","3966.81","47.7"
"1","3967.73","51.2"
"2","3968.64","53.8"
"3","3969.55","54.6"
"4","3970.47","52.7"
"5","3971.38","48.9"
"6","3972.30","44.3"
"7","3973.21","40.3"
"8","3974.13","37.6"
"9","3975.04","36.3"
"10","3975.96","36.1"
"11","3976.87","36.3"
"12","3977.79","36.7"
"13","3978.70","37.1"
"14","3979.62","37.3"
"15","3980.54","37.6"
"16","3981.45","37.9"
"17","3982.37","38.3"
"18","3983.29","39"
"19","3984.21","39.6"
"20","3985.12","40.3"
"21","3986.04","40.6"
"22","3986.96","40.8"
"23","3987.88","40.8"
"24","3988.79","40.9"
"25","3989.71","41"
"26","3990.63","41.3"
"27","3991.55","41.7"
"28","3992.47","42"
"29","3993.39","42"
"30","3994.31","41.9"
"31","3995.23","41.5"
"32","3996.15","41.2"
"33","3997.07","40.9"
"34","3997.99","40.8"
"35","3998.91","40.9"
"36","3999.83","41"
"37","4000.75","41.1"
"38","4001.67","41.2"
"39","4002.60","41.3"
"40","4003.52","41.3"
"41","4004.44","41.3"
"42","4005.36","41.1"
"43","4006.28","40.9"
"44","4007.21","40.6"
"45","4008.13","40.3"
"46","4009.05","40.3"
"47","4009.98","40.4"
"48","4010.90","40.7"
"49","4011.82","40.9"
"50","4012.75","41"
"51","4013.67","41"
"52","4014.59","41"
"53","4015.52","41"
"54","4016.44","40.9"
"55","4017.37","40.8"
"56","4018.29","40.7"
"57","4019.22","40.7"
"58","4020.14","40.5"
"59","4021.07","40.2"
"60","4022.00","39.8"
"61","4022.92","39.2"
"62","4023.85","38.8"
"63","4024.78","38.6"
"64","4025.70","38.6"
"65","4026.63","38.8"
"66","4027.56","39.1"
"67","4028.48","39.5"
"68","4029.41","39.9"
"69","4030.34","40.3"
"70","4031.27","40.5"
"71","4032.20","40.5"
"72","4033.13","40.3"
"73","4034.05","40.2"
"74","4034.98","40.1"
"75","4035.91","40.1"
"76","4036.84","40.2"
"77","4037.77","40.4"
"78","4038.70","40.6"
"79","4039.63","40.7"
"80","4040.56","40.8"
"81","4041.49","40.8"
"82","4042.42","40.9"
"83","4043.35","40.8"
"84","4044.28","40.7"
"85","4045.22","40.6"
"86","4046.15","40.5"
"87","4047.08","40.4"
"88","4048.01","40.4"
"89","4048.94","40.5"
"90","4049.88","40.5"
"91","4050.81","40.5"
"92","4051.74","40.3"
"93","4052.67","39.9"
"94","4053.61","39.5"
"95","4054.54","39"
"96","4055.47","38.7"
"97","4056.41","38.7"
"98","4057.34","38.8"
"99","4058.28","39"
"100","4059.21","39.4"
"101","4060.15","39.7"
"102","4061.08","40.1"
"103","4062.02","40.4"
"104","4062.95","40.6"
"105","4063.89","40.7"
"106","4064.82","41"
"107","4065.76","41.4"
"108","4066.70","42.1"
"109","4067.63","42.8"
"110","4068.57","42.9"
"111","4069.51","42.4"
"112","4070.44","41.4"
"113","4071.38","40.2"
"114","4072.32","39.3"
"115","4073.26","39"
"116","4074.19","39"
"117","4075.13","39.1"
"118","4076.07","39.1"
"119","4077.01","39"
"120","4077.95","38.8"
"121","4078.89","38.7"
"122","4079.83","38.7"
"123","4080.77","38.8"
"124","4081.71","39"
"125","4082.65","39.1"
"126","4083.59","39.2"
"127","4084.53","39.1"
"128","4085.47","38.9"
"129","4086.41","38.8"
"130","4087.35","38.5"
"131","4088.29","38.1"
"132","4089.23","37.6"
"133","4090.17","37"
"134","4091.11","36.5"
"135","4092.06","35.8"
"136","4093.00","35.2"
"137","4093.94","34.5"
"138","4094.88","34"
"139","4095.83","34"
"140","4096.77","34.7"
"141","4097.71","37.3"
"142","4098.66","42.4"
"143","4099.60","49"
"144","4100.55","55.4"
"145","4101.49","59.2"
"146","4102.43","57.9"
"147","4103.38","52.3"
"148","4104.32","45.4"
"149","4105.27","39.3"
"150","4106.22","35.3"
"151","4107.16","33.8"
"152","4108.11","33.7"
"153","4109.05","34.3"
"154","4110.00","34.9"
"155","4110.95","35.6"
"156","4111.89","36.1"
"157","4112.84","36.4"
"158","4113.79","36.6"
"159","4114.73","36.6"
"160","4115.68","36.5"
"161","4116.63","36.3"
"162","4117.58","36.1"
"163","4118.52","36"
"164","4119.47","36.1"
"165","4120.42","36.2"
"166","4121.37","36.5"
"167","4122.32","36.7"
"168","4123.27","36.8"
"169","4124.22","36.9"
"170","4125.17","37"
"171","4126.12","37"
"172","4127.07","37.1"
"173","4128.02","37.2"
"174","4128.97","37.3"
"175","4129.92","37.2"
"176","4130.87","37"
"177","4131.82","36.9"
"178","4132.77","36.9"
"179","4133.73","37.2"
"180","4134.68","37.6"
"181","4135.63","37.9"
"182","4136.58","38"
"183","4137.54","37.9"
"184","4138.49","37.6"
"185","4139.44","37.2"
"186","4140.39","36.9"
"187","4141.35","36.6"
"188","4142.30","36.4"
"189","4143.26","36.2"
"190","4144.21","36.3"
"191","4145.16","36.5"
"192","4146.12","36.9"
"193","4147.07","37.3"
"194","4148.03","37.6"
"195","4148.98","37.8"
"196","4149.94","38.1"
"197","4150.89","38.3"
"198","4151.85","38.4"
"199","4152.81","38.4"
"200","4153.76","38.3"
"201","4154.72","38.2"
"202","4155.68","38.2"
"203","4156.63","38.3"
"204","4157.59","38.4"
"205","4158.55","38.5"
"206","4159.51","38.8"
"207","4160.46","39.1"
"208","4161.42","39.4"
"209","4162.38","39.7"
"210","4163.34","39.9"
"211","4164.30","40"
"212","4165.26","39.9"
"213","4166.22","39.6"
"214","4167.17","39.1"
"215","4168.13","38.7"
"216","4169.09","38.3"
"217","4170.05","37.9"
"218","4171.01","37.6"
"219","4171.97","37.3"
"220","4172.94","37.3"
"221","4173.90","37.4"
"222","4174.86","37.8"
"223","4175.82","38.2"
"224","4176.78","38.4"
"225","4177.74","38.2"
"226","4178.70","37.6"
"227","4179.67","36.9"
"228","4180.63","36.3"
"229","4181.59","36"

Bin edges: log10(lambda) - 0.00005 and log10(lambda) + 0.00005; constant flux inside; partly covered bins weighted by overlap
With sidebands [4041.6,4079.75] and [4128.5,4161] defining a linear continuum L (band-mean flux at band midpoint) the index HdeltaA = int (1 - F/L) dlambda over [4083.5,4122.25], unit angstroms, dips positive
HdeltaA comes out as -0.05 angstroms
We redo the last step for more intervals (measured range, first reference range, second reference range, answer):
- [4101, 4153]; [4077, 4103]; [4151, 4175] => 1.9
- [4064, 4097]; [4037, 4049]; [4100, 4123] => 1.2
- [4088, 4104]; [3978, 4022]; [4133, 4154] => -1.5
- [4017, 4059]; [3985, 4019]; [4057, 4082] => 0.5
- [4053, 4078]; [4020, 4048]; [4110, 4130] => -0.9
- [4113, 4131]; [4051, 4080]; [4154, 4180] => 1.1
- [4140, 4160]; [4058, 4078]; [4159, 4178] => 0.7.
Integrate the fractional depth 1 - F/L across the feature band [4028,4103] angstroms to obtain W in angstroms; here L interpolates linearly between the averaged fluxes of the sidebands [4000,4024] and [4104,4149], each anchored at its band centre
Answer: -2.8 angstroms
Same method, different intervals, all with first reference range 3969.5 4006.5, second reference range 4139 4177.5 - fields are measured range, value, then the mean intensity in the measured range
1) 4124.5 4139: 0.4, 37.3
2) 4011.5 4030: 0.1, 40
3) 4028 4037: 0.0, 40.2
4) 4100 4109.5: -1.4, 44.7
